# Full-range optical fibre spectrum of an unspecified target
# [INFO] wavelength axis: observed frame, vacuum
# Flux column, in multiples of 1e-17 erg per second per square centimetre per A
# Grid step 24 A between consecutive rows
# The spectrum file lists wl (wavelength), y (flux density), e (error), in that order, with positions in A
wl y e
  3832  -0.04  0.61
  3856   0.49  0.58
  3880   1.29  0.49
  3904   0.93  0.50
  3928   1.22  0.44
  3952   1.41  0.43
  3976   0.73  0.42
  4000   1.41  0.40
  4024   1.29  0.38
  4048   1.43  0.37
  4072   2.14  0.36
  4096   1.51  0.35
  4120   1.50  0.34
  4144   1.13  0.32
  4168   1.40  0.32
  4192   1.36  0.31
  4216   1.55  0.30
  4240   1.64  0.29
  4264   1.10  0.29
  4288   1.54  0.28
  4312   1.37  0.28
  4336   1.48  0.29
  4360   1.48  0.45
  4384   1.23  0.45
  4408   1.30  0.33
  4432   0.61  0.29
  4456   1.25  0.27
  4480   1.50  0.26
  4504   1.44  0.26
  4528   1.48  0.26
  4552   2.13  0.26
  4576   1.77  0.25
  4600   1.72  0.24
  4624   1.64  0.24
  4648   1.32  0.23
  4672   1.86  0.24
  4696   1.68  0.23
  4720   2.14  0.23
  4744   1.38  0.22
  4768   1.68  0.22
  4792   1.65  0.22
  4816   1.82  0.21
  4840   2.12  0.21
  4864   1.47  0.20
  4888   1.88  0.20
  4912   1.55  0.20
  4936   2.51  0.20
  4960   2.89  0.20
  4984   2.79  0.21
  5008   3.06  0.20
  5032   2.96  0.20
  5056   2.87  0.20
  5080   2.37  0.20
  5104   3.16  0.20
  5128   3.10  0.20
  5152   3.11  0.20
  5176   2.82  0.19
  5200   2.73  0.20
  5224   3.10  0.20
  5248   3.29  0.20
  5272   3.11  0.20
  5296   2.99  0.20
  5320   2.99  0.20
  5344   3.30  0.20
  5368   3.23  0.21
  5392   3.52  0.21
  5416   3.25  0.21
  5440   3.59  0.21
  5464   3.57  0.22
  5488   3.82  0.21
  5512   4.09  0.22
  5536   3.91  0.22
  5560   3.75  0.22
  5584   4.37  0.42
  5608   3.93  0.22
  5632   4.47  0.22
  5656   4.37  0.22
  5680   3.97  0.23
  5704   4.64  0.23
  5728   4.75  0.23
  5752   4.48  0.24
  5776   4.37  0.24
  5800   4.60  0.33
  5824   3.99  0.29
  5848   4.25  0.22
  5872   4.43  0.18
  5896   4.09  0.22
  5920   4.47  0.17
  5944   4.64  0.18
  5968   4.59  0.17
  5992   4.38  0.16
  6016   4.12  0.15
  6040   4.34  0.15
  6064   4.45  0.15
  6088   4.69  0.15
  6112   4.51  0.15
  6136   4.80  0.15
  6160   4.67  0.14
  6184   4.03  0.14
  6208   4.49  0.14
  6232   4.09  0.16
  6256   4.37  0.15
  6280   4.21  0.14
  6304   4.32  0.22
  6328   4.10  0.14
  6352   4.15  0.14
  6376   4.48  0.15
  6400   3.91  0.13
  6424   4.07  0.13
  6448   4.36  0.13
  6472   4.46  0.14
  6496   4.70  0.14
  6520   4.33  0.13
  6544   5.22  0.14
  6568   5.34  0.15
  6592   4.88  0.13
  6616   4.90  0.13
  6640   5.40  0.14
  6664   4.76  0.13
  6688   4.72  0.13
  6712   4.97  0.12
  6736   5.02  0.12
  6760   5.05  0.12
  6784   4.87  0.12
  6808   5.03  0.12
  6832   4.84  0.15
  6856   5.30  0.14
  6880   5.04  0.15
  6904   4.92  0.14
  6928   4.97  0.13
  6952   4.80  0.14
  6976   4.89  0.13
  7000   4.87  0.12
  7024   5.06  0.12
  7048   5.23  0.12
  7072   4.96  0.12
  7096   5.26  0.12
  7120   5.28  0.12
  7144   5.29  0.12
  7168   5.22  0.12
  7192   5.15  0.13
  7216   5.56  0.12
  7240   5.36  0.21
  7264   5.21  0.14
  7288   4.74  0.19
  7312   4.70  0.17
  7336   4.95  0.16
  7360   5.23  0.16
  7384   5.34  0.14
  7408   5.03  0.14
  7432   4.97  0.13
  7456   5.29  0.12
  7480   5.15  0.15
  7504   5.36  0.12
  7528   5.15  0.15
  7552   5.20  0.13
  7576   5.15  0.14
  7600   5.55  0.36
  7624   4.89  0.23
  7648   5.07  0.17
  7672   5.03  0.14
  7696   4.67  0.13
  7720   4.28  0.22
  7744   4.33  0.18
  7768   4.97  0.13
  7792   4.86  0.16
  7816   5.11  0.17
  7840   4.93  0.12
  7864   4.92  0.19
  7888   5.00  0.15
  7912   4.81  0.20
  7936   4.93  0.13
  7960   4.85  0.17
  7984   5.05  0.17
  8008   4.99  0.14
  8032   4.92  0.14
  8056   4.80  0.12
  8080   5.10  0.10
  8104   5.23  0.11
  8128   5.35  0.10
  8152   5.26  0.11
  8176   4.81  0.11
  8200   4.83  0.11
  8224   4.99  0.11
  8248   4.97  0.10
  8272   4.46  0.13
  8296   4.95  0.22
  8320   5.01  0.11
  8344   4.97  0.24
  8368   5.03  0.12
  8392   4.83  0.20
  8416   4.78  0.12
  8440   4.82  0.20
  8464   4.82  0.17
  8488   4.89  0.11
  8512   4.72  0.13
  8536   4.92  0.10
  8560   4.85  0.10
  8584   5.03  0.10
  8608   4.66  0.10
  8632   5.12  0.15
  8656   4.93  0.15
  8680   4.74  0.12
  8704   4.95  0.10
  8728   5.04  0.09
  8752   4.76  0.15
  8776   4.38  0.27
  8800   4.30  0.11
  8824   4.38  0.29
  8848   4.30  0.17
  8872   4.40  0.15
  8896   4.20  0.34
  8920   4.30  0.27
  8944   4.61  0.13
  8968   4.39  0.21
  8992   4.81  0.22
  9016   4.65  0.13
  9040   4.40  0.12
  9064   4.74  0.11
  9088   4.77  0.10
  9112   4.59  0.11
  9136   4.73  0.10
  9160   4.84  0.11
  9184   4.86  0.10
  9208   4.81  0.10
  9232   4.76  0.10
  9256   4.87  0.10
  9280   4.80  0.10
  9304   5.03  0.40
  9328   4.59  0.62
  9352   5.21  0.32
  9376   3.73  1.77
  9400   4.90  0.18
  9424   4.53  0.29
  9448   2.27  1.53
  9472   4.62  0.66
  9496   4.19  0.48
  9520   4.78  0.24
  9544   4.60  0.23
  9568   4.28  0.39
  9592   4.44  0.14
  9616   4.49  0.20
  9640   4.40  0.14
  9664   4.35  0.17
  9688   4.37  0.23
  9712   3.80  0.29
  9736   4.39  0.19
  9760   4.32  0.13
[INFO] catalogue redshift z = 0.238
